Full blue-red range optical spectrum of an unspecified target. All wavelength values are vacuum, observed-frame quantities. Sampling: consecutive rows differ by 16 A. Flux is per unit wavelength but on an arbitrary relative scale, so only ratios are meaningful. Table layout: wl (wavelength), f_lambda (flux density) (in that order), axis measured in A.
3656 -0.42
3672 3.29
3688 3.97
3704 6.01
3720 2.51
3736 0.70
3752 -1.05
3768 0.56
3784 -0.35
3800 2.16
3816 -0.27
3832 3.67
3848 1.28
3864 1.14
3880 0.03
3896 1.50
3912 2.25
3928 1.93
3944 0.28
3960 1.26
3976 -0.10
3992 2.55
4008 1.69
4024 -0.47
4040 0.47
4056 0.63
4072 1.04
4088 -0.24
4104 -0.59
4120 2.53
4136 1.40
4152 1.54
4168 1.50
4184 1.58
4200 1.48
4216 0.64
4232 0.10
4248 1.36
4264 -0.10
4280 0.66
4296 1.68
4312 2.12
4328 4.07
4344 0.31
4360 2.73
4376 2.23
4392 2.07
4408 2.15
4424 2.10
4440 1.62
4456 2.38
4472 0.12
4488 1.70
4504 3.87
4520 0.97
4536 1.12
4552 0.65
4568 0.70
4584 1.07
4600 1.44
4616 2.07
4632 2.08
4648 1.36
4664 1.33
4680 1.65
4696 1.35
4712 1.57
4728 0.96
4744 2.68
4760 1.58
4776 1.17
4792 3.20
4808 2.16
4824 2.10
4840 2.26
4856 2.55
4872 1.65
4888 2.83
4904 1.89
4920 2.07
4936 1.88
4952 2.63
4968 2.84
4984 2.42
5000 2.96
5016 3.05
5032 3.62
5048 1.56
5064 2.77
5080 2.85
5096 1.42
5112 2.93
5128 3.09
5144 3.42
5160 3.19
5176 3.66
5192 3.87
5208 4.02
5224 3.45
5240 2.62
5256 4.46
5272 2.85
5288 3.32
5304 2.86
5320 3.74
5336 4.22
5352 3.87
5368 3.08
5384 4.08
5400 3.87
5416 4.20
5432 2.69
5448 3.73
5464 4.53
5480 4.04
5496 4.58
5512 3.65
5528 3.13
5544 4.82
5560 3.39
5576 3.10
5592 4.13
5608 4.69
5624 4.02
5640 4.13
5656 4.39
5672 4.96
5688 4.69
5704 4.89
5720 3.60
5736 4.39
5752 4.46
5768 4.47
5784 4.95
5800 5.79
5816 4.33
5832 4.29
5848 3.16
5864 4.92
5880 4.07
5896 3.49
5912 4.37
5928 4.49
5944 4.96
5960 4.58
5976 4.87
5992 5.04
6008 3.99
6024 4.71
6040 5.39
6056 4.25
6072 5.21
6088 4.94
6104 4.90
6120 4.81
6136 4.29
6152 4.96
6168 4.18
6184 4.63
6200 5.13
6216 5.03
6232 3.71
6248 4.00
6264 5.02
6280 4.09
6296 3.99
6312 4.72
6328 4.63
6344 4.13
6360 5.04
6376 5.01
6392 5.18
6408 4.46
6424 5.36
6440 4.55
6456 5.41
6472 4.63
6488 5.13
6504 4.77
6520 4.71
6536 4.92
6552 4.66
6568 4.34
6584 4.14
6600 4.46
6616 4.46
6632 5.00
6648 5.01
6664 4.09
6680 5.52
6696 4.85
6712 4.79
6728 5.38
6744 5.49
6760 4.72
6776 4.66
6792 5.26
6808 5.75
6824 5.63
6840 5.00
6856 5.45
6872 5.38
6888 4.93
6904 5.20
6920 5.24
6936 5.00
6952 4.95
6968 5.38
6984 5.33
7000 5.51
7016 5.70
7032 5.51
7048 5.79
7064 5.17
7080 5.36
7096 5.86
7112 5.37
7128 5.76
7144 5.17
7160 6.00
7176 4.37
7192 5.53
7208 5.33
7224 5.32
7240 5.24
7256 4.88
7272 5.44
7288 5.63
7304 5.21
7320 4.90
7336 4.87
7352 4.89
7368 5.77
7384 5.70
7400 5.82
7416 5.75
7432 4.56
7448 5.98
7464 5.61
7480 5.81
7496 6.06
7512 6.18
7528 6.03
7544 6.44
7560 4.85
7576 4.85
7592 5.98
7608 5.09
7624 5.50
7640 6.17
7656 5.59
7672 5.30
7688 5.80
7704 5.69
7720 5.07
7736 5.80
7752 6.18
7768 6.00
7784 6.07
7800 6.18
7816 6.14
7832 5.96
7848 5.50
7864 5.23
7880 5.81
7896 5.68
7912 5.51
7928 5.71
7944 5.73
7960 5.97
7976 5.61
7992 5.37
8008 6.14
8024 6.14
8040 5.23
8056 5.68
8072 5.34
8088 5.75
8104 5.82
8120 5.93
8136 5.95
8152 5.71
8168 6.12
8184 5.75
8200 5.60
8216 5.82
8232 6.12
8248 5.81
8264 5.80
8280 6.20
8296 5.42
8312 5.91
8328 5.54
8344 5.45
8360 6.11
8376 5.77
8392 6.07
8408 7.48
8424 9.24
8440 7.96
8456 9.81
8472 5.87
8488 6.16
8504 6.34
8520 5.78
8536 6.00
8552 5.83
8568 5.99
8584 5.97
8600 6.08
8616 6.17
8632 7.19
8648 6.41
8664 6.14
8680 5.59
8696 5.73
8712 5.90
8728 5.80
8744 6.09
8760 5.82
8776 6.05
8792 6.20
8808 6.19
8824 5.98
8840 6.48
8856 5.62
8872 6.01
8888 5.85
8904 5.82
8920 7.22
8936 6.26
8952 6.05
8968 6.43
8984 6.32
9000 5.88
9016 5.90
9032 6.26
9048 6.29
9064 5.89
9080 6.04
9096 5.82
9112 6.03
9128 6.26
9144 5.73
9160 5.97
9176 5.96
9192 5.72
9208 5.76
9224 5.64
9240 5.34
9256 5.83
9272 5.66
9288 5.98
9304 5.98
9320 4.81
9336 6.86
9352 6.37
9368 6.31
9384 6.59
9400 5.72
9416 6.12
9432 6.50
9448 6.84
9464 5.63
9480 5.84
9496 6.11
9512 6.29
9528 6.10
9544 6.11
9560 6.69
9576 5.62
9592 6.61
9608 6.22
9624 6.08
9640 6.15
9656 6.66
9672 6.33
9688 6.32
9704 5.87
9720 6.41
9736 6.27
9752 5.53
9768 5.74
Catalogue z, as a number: 0.28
